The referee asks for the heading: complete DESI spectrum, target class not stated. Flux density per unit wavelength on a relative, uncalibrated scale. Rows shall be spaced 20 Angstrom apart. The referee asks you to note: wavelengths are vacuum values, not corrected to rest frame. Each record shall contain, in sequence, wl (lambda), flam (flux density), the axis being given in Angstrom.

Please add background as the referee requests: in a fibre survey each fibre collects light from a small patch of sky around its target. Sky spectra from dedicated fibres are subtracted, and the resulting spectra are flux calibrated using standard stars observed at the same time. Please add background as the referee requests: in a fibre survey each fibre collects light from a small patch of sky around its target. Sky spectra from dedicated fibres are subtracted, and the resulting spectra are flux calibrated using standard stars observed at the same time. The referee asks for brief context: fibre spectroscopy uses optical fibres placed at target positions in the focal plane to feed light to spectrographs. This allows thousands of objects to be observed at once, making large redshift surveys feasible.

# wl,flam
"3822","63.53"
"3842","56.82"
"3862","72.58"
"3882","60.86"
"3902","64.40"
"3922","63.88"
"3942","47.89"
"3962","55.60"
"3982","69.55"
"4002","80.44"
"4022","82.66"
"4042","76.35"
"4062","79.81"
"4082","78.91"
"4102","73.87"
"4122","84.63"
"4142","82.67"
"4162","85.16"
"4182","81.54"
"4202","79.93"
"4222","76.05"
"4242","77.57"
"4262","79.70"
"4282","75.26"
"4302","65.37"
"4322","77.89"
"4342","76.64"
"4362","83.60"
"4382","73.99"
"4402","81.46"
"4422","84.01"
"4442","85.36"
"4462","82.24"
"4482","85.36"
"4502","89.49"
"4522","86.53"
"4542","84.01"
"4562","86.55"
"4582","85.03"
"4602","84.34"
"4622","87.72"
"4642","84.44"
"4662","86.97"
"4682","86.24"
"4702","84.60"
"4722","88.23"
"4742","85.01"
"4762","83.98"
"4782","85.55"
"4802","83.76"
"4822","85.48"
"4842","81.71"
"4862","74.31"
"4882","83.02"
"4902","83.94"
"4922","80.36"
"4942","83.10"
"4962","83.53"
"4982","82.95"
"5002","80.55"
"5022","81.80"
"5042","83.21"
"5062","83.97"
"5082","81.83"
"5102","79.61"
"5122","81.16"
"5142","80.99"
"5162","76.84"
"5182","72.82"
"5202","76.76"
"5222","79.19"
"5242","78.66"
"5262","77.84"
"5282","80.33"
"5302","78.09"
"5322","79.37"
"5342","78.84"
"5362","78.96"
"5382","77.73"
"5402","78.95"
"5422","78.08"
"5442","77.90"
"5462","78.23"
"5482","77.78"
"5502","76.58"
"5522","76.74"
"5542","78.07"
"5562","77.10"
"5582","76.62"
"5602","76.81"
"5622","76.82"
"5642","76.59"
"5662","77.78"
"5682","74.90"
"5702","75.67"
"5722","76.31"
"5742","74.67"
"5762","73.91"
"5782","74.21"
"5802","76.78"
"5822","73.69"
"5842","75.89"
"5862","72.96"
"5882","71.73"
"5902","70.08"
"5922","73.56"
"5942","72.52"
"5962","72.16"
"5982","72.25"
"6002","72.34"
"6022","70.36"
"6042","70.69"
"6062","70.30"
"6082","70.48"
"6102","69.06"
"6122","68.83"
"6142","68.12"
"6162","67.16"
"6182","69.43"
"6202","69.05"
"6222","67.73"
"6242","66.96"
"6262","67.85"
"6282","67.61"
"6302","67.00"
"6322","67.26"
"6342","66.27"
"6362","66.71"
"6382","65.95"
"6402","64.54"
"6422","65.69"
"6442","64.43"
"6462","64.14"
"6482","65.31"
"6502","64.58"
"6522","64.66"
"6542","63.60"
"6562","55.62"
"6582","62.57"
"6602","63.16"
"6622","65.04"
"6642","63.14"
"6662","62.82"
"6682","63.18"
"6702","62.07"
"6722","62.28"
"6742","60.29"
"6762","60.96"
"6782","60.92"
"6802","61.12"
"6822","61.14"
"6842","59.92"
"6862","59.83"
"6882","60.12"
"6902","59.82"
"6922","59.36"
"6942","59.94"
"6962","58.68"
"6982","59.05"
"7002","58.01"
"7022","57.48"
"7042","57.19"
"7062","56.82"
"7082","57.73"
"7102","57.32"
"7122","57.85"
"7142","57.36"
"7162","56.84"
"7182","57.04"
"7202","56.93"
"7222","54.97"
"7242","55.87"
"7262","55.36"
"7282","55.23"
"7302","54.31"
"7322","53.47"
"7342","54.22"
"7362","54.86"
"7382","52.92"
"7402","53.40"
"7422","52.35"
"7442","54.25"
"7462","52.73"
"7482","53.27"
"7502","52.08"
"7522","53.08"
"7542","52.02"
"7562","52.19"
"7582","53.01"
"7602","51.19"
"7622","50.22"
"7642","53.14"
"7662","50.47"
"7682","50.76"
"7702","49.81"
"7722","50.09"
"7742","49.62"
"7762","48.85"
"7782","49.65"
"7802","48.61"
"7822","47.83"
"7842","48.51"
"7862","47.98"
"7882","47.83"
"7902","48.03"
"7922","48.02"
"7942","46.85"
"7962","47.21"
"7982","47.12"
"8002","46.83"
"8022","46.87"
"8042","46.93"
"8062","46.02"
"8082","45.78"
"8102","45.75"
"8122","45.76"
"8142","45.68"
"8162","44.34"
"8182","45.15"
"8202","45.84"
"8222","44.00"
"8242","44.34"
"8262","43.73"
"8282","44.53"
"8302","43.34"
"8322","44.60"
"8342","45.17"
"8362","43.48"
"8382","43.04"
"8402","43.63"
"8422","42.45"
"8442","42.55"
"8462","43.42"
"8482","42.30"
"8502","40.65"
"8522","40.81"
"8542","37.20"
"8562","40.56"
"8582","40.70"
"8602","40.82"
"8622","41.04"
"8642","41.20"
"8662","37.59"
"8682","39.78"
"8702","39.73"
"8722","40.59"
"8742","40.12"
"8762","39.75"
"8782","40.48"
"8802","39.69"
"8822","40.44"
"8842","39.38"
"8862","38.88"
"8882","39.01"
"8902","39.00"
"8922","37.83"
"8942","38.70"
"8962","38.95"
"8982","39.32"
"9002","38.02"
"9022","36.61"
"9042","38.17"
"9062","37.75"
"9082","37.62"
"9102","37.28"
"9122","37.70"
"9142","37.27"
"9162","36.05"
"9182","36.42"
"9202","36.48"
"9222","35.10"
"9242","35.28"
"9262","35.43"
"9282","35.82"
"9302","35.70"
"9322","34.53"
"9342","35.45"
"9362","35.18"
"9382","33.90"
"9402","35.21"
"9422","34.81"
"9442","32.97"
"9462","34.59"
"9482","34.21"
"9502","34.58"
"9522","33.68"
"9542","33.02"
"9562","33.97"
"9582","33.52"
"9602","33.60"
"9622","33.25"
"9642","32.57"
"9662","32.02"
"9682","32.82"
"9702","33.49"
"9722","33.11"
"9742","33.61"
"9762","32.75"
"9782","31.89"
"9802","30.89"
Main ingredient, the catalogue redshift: 0.00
